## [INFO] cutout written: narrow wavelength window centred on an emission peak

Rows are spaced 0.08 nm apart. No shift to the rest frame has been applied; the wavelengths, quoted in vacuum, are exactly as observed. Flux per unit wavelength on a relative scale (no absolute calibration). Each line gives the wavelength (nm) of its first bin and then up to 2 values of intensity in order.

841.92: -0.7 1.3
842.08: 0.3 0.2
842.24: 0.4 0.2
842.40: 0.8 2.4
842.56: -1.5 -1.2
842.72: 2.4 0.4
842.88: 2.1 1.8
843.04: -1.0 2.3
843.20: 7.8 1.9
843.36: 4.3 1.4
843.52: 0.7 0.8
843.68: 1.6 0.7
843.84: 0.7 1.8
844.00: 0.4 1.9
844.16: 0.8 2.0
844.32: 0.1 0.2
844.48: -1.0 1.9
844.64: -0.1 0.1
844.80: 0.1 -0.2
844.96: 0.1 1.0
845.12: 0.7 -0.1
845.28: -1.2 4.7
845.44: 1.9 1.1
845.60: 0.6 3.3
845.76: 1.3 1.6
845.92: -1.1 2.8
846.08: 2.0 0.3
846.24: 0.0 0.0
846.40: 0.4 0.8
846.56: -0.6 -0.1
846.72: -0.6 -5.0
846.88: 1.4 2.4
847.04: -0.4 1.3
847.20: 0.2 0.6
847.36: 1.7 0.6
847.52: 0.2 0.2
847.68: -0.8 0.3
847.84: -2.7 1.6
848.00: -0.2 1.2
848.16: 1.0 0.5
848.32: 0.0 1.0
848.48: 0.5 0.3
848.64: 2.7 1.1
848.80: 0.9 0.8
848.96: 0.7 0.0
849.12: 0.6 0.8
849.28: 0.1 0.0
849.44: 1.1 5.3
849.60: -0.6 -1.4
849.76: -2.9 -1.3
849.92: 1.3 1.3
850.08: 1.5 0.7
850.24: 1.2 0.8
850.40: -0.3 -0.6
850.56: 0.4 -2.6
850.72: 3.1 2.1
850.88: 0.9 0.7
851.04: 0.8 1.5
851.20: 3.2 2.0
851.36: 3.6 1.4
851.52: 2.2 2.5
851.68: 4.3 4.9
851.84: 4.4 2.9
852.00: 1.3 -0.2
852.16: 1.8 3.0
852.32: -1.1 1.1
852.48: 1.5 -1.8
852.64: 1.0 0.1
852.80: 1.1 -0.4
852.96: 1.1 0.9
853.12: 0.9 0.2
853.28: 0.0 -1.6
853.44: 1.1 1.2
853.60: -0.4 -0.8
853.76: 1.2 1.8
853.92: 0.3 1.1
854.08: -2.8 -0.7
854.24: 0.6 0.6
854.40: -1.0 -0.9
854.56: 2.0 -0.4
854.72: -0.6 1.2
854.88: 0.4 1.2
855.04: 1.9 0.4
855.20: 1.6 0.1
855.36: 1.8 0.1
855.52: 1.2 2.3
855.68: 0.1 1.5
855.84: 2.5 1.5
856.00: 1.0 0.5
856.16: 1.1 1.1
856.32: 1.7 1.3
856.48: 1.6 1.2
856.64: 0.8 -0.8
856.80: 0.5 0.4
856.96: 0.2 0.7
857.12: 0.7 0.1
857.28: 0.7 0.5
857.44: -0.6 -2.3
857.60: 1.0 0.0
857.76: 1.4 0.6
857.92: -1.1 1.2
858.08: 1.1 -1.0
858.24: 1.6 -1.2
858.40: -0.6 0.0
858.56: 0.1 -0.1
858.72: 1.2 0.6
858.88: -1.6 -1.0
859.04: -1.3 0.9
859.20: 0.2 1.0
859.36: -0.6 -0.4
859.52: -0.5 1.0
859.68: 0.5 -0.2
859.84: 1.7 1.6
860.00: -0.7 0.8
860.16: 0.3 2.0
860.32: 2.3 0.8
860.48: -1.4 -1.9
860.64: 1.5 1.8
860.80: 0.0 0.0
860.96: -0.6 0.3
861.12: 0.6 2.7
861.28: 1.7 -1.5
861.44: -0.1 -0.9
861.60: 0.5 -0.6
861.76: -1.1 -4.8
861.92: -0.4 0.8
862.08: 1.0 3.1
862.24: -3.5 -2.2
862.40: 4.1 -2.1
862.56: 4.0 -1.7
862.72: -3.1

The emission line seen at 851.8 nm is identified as H-gamma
